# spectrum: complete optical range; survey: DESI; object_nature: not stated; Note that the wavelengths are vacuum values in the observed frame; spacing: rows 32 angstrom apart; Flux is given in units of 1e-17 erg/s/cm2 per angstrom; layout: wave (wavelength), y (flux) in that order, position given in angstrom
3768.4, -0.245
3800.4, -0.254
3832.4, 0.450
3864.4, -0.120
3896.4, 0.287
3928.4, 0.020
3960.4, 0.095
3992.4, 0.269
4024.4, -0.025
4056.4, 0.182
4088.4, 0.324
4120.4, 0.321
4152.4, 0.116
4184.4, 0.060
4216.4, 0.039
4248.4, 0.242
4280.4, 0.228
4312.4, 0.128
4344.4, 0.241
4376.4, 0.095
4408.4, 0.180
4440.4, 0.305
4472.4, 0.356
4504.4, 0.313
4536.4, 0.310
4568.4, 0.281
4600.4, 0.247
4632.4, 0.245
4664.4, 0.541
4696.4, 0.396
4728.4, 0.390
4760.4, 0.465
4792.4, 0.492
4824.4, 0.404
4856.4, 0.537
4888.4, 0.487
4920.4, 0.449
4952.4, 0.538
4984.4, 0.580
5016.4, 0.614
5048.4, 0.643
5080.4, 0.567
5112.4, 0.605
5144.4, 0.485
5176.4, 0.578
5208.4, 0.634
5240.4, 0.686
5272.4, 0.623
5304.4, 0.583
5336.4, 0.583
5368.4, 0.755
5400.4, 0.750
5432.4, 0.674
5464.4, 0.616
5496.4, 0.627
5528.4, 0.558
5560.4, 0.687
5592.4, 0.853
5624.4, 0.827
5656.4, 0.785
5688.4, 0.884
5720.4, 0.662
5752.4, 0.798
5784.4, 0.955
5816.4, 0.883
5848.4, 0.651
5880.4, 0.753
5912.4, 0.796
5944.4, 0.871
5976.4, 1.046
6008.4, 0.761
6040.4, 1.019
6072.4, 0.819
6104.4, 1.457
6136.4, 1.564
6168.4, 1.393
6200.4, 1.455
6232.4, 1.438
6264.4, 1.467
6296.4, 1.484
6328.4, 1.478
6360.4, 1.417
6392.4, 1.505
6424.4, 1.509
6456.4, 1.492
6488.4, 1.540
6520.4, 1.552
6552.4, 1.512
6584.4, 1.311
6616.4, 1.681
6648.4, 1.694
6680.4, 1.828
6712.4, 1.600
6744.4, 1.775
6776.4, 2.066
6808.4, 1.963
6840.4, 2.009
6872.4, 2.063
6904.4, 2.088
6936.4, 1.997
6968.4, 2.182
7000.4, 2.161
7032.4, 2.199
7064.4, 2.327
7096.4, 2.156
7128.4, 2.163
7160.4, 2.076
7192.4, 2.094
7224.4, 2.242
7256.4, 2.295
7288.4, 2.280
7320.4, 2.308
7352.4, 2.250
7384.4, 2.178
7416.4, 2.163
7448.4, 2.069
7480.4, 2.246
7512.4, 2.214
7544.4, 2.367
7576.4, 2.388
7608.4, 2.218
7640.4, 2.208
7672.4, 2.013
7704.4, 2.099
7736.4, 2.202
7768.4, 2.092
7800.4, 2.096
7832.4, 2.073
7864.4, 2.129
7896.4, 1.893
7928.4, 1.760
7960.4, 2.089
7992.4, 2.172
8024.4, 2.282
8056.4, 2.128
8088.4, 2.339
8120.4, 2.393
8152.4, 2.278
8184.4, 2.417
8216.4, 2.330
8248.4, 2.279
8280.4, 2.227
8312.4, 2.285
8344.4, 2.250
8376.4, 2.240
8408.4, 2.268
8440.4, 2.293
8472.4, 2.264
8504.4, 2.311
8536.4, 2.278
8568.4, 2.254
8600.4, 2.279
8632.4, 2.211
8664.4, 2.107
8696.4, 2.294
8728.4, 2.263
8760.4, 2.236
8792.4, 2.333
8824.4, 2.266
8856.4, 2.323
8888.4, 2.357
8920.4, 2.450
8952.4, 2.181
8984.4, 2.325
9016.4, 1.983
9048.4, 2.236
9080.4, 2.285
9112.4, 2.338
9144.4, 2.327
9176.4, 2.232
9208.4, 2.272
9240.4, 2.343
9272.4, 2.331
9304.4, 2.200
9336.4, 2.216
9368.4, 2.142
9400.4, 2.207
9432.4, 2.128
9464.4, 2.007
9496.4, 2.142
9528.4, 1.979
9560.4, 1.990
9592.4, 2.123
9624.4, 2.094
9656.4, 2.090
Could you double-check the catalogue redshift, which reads 0.529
